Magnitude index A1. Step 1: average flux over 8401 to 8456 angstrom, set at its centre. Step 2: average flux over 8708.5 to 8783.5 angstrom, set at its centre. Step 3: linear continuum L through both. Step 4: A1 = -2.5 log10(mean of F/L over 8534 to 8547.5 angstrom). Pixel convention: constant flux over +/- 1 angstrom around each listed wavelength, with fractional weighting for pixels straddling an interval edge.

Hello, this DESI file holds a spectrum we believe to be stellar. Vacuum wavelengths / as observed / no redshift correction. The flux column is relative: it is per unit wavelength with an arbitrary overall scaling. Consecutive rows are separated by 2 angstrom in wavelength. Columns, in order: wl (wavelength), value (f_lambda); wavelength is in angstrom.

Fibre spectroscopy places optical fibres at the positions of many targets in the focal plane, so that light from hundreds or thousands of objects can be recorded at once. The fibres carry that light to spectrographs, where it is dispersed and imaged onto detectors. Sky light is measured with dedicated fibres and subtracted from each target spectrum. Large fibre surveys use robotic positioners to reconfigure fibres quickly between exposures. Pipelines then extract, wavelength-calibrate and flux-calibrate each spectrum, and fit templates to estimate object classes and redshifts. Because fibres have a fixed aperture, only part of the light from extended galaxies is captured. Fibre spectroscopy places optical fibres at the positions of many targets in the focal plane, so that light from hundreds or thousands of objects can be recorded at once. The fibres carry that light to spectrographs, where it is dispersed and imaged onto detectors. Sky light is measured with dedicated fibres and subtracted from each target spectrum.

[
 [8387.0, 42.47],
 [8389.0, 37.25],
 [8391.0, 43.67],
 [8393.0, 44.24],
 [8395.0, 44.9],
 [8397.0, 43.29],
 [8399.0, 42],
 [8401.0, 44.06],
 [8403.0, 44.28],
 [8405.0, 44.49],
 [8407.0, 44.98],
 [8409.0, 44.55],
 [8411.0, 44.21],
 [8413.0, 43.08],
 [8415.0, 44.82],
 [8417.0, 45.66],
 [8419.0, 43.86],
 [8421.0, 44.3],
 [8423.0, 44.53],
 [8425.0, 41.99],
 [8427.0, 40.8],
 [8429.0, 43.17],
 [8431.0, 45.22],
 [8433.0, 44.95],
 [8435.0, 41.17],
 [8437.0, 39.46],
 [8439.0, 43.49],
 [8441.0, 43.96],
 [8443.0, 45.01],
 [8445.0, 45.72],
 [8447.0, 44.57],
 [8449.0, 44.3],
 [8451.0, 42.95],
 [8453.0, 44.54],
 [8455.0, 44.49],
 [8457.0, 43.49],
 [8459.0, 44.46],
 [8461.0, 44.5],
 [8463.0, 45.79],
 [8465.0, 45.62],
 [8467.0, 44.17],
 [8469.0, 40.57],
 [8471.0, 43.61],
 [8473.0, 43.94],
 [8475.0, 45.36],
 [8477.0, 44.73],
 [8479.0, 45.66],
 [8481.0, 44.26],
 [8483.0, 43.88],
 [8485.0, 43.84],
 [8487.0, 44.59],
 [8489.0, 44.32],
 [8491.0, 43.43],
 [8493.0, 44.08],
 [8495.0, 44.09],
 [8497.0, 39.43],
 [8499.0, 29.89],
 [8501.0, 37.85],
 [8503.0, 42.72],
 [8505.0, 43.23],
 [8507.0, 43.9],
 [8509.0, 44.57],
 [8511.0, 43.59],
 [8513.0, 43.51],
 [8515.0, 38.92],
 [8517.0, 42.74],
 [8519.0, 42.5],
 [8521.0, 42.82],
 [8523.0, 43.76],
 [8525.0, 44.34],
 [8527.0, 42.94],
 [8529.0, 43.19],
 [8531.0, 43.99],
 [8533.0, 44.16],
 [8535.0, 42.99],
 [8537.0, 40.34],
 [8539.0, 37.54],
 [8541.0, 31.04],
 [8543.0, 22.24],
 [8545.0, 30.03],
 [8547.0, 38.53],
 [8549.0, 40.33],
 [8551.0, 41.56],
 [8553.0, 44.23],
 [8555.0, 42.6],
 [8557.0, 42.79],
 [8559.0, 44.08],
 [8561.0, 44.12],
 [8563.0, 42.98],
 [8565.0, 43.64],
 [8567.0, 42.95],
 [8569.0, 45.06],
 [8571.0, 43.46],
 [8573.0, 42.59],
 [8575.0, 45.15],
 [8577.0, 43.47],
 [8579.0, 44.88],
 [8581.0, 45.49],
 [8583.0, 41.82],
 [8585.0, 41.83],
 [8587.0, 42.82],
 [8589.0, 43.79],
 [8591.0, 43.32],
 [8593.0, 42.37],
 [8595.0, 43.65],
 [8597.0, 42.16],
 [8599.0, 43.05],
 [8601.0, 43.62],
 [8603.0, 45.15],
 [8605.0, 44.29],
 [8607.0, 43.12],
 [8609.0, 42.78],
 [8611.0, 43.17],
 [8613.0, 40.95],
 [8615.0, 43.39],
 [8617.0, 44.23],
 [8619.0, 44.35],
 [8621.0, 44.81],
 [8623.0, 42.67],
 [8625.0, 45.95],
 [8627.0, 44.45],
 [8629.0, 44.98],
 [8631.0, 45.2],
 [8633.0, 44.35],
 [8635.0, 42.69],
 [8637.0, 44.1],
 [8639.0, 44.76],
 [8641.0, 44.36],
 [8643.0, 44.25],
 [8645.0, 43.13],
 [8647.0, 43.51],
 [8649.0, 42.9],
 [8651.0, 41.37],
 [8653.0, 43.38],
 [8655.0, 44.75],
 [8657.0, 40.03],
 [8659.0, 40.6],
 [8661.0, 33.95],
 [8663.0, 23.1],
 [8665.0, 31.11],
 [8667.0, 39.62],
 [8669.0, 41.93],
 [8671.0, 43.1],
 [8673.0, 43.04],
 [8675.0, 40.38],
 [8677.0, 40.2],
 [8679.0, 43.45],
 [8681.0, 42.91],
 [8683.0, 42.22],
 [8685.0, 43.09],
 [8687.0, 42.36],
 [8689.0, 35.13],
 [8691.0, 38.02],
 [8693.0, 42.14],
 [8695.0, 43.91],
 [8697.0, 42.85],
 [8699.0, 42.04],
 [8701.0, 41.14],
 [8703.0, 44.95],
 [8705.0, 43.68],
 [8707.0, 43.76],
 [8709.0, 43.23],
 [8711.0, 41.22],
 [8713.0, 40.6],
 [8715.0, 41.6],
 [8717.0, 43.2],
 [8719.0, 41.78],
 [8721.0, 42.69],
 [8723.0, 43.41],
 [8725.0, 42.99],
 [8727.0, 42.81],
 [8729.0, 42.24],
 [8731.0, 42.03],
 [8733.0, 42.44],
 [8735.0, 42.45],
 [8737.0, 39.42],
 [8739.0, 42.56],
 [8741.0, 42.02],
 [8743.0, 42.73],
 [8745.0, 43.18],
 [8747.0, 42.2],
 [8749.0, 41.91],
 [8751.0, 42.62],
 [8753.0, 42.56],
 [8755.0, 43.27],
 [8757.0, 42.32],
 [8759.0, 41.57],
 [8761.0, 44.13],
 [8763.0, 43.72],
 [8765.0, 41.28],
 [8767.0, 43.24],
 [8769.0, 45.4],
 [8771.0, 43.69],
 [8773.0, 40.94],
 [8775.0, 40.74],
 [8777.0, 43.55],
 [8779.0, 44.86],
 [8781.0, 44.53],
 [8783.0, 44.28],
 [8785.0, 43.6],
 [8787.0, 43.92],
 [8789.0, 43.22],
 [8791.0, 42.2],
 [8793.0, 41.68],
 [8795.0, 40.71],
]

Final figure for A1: 0.25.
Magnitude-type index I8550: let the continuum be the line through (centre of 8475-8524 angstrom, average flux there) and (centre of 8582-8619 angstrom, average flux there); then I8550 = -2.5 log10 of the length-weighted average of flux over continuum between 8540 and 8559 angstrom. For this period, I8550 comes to 0.15 mag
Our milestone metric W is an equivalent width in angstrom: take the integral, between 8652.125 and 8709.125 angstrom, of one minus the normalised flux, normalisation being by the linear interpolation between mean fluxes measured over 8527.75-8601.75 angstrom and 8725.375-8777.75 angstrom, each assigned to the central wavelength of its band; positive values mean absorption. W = 2.08 angstrom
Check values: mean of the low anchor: 41.7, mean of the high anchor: 42.5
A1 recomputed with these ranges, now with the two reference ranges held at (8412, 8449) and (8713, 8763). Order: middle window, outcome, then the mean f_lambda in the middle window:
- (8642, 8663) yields 0.05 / 40.9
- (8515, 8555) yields 0.08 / 40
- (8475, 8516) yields 0.02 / 42.6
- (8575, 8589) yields -0.01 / 43.5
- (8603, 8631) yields -0.02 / 43.9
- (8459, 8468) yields -0.03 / 45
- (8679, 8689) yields 0.02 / 42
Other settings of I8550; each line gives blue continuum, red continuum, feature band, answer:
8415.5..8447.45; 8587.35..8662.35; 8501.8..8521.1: 0.016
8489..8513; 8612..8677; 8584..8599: -0.026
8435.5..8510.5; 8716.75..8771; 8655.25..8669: 0.195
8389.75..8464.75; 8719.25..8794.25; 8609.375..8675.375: 0.030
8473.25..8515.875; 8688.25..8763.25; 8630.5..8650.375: -0.036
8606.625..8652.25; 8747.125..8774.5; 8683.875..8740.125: 0.027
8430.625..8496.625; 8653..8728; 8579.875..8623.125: -0.029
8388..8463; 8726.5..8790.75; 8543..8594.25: 0.029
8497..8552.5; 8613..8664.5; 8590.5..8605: -0.048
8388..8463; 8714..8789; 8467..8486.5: -0.011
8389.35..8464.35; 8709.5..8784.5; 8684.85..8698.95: 0.047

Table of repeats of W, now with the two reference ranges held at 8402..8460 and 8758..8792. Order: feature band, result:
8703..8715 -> 0.2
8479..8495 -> -0.1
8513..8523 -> 0.4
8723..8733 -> 0.2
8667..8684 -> 0.6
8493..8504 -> 1.1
